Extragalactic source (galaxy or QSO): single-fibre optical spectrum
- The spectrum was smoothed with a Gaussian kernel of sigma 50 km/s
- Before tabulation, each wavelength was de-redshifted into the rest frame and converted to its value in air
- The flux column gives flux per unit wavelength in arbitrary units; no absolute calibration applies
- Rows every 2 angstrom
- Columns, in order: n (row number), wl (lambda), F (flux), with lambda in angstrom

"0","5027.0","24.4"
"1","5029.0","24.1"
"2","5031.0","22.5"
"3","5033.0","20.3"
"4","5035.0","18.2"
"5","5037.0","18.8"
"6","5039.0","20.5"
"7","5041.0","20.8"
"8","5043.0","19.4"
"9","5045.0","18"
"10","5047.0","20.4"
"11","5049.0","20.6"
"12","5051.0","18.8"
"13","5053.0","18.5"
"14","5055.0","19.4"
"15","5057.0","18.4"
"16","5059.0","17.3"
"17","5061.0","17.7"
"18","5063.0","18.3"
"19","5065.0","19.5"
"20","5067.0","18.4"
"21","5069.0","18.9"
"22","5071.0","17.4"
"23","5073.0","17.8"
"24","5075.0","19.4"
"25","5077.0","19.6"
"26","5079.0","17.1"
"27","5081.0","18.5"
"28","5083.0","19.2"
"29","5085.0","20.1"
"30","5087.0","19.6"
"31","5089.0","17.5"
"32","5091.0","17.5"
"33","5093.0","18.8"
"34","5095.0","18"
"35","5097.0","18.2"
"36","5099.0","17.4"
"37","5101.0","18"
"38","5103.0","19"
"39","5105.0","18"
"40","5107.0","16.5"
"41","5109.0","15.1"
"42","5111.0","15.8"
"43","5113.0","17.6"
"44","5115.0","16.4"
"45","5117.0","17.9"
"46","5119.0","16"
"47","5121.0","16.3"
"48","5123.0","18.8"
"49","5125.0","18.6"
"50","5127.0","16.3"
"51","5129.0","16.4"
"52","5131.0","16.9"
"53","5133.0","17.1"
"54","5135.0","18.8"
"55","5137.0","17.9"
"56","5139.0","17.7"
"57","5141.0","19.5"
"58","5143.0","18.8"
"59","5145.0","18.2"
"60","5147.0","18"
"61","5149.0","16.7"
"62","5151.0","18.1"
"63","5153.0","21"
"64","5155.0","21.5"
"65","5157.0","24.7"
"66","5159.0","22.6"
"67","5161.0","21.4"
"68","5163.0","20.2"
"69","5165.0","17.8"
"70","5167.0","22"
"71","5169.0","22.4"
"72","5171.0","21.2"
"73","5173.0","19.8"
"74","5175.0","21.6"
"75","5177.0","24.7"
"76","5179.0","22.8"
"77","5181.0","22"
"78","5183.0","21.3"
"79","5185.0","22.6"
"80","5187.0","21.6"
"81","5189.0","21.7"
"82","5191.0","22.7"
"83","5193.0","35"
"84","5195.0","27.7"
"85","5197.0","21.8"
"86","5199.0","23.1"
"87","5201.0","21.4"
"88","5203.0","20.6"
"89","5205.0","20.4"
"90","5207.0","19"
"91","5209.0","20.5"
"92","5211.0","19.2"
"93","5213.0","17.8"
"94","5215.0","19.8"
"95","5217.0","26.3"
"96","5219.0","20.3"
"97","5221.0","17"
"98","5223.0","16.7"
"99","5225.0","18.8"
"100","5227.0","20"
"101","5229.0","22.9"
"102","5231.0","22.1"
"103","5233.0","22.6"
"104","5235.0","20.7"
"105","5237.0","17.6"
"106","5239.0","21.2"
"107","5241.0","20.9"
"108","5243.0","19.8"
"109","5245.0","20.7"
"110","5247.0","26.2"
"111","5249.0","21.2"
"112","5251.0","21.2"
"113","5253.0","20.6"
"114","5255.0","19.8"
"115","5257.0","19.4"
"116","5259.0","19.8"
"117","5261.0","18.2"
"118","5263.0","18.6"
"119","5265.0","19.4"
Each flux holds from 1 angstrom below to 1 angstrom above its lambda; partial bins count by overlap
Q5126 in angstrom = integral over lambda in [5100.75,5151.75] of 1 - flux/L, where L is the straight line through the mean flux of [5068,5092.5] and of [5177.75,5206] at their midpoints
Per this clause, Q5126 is 7.5 angstrom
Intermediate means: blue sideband 18.6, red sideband 23.2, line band 17.5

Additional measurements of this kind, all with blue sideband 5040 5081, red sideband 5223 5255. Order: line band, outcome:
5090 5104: 0.8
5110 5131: 2.7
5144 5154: 0.7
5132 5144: 0.9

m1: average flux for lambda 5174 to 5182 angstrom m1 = 22.8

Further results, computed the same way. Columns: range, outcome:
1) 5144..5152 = 17.8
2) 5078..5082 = 17.8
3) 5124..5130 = 17.1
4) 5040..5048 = 19.6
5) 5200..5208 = 20.4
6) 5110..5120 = 16.7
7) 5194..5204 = 22.9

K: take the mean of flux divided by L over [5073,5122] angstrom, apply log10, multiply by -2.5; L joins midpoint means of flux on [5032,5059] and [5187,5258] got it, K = 0.12 mag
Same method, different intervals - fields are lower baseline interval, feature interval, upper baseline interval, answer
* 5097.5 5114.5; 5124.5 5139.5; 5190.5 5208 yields 0.09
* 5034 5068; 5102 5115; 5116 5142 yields 0.06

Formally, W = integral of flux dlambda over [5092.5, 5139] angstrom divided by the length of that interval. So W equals 17.4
